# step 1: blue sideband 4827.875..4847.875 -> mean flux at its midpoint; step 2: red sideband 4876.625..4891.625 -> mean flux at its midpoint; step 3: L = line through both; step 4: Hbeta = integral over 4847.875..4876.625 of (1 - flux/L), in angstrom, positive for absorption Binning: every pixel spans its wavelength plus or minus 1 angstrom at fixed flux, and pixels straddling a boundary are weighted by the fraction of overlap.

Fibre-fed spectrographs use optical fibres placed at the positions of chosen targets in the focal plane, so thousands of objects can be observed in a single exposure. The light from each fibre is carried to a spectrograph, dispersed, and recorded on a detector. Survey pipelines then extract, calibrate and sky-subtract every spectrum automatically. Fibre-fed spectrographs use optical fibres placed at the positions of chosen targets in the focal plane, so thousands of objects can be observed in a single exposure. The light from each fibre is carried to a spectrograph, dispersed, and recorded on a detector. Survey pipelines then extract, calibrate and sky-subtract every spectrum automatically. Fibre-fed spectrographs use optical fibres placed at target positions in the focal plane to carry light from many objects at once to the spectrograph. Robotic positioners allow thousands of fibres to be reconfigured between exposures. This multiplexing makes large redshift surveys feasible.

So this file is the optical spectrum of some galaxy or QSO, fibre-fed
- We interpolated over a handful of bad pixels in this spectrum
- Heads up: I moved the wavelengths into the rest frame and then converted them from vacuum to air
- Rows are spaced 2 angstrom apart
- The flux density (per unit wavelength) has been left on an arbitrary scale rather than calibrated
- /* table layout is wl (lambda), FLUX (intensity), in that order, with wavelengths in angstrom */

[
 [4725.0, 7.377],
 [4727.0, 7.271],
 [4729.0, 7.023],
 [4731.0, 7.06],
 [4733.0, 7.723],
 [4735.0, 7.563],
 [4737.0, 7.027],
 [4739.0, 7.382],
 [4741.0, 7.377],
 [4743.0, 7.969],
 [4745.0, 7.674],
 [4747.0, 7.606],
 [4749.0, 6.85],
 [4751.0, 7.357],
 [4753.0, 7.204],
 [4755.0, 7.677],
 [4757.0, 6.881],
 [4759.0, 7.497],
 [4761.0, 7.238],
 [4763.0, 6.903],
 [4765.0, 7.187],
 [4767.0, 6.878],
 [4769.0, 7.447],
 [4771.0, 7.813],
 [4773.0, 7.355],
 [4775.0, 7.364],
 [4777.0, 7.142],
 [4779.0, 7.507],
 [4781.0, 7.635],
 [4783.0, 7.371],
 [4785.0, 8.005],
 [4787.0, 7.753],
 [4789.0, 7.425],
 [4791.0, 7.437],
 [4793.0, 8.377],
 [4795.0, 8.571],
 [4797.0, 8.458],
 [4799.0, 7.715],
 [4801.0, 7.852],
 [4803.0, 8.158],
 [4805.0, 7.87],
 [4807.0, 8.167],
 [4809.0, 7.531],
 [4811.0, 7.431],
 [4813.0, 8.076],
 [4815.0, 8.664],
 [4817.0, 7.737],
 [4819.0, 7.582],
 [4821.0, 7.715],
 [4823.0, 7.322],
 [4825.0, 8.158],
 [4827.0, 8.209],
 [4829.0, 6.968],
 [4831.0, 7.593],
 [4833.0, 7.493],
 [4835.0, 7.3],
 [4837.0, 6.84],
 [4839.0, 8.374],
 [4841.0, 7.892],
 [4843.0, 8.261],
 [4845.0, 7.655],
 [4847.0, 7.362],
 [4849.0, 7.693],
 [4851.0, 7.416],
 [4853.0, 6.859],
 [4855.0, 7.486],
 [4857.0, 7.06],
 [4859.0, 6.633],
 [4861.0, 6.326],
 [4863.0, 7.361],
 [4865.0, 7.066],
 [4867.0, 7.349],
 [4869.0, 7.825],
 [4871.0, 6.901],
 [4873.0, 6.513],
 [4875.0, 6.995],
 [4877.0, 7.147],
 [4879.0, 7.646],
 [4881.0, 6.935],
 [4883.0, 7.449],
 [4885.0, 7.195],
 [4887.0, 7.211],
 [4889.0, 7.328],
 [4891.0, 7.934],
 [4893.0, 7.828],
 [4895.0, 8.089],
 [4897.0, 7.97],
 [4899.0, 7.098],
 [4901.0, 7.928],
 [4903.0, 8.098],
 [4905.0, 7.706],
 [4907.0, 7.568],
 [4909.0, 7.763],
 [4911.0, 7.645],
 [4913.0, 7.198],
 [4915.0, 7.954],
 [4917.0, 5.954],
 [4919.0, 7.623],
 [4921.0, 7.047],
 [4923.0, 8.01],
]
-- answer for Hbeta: 1.4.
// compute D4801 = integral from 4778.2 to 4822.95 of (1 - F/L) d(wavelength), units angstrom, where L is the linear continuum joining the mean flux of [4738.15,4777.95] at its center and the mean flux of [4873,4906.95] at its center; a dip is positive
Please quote -2.8 angstrom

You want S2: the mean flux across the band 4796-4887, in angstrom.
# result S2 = 7.51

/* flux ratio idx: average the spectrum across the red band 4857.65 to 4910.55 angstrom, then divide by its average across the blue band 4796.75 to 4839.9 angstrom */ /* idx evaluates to 0.95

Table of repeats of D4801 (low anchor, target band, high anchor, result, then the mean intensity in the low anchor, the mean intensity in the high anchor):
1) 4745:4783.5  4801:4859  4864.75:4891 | -3.13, 7.32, 7.23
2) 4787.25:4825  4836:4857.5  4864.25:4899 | 0.19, 7.9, 7.37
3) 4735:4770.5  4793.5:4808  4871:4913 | -1.47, 7.32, 7.48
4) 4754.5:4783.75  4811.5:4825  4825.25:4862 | -0.85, 7.32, 7.43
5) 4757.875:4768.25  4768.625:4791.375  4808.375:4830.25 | -0.60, 7.14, 7.77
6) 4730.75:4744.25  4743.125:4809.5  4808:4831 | 0.24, 7.47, 7.76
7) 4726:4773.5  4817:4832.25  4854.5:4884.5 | -0.98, 7.33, 7.11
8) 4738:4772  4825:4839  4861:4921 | -0.28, 7.35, 7.4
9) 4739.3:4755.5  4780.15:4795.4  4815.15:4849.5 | -0.47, 7.45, 7.68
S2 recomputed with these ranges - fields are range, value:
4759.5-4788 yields 7.4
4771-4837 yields 7.74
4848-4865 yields 7.1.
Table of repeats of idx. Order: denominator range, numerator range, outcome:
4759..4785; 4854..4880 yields 0.97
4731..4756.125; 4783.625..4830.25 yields 1.06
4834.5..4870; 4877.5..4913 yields 1.03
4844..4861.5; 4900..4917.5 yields 1.05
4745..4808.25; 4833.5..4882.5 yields 0.96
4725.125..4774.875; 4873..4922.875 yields 1.02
